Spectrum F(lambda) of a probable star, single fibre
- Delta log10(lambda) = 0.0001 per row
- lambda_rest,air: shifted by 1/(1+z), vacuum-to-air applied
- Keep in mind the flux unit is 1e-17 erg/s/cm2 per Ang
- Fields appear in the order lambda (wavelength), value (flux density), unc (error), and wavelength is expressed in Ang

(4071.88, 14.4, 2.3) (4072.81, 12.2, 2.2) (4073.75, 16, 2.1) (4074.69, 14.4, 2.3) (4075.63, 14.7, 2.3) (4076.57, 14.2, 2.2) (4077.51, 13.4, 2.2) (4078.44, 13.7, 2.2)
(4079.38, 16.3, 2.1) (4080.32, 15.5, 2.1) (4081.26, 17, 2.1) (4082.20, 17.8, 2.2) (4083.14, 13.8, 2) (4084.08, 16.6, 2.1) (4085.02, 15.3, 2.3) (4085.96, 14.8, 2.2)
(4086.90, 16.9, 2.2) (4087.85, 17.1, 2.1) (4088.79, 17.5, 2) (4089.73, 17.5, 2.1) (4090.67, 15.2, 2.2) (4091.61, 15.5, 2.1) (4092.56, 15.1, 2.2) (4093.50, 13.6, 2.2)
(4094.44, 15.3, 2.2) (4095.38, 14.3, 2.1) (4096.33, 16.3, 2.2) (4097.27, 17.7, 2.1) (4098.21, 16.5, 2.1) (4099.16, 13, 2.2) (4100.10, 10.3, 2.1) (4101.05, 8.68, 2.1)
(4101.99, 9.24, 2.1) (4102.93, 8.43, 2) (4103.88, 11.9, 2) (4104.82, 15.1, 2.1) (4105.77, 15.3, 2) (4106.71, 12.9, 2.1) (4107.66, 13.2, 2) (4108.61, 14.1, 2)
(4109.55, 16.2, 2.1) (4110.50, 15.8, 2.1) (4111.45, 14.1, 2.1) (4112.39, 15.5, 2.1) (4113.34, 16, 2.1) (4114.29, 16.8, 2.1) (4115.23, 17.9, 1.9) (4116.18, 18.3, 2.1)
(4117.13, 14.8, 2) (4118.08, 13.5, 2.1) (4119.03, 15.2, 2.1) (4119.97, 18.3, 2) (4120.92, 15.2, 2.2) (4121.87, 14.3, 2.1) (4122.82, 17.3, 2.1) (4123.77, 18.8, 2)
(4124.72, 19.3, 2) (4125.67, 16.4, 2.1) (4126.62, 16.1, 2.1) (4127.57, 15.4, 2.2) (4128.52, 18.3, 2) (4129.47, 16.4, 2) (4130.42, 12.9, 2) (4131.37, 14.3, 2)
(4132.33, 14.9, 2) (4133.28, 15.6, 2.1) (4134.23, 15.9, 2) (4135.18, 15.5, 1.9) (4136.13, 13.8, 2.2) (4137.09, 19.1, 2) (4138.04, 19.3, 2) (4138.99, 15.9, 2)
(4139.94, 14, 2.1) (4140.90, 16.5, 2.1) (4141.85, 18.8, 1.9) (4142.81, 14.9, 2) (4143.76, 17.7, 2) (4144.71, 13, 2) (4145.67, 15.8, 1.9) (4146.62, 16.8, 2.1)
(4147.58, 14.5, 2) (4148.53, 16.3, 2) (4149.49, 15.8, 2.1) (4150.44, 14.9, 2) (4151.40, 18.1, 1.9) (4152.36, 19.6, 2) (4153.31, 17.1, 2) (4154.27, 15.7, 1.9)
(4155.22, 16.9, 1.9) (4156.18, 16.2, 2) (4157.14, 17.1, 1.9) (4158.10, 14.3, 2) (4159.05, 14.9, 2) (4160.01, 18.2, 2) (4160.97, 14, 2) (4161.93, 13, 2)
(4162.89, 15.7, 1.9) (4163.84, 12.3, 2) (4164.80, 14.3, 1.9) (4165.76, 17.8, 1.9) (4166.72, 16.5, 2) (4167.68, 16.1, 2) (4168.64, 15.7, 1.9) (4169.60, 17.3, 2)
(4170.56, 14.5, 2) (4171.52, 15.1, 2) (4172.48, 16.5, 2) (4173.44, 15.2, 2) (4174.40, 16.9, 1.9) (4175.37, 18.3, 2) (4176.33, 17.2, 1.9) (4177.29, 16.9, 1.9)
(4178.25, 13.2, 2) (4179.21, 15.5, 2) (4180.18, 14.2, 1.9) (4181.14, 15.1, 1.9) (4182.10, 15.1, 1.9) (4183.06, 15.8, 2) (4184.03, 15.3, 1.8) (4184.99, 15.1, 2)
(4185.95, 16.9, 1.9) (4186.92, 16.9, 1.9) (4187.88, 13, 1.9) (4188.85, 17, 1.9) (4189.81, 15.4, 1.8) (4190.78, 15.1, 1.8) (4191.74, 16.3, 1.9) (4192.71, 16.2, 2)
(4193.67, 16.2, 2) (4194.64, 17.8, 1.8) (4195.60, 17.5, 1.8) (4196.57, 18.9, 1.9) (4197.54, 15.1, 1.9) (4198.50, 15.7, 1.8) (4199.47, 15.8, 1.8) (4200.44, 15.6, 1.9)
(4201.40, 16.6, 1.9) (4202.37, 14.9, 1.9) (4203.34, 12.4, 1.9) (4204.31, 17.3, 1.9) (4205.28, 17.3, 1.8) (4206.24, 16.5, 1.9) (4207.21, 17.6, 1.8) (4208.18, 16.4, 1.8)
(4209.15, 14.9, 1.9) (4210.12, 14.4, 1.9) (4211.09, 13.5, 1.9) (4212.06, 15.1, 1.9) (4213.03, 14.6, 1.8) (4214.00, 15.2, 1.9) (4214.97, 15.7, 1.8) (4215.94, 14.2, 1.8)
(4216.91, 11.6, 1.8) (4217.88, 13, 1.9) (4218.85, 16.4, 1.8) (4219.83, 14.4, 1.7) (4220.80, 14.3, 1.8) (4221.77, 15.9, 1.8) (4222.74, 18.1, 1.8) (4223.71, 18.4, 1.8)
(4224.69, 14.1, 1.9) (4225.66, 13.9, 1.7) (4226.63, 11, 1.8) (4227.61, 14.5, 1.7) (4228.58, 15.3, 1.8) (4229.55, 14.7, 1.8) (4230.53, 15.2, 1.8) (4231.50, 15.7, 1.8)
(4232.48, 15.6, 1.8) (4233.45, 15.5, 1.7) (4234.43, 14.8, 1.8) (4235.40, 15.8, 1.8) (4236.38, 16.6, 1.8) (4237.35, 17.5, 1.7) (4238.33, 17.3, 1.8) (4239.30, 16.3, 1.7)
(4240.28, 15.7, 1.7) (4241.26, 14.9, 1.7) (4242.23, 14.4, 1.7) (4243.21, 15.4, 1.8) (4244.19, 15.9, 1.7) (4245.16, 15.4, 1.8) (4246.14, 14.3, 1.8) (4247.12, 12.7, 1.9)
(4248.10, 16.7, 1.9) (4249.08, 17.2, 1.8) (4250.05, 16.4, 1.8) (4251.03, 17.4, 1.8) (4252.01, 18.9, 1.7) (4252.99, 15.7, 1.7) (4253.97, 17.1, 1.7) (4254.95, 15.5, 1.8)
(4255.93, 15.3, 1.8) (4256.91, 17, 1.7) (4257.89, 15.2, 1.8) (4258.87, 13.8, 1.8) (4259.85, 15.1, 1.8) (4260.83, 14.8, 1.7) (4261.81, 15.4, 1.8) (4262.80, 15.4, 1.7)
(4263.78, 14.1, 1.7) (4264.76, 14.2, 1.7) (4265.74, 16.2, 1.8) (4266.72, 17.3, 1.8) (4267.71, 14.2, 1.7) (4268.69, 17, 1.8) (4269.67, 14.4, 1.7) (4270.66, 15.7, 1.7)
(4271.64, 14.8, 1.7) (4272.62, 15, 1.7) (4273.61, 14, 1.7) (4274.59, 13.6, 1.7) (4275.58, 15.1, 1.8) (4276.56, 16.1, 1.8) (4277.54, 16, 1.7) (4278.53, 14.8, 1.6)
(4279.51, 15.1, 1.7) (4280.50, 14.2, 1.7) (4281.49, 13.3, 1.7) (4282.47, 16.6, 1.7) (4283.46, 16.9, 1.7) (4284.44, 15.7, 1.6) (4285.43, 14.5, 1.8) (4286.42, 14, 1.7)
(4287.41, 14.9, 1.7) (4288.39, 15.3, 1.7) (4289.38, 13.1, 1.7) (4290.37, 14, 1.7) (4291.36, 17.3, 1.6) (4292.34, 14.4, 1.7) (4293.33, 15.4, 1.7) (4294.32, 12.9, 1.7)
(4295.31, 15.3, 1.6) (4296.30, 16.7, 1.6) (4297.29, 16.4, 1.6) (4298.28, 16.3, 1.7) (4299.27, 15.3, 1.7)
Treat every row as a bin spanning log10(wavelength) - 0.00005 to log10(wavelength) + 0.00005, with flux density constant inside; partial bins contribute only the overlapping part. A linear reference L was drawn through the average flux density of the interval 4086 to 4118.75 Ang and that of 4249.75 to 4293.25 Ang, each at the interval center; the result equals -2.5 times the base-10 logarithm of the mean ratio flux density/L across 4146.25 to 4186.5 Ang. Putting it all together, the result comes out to -0.06 mag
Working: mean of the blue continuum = 14.7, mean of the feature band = 15.9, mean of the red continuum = 15.3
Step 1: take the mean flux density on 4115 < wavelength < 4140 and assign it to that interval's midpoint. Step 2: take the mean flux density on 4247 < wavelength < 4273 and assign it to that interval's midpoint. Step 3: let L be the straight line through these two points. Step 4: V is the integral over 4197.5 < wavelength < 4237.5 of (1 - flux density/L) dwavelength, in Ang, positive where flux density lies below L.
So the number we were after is 1.5 Ang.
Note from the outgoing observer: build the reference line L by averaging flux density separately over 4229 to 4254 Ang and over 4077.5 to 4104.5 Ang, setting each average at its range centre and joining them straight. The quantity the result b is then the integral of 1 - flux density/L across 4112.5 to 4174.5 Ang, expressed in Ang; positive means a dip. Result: -4.0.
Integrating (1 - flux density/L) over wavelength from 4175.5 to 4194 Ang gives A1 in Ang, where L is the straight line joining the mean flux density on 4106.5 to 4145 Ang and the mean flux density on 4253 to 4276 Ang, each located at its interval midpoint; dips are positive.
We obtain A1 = -0.01 Ang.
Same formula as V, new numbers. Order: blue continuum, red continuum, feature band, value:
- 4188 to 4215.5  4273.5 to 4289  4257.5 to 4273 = 0.0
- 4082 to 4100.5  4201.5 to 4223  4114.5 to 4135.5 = -1.0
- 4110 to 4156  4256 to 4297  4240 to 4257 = -0.6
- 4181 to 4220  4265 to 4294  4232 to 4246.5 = -0.3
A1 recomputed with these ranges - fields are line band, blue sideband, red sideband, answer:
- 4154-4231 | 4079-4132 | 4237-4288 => -0.8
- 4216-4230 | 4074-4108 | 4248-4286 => 0.6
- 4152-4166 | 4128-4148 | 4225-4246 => 0.0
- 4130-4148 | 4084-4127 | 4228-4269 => -0.6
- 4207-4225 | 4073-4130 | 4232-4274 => 0.5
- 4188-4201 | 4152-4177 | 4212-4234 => -0.7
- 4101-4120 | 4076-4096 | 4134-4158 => 1.8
